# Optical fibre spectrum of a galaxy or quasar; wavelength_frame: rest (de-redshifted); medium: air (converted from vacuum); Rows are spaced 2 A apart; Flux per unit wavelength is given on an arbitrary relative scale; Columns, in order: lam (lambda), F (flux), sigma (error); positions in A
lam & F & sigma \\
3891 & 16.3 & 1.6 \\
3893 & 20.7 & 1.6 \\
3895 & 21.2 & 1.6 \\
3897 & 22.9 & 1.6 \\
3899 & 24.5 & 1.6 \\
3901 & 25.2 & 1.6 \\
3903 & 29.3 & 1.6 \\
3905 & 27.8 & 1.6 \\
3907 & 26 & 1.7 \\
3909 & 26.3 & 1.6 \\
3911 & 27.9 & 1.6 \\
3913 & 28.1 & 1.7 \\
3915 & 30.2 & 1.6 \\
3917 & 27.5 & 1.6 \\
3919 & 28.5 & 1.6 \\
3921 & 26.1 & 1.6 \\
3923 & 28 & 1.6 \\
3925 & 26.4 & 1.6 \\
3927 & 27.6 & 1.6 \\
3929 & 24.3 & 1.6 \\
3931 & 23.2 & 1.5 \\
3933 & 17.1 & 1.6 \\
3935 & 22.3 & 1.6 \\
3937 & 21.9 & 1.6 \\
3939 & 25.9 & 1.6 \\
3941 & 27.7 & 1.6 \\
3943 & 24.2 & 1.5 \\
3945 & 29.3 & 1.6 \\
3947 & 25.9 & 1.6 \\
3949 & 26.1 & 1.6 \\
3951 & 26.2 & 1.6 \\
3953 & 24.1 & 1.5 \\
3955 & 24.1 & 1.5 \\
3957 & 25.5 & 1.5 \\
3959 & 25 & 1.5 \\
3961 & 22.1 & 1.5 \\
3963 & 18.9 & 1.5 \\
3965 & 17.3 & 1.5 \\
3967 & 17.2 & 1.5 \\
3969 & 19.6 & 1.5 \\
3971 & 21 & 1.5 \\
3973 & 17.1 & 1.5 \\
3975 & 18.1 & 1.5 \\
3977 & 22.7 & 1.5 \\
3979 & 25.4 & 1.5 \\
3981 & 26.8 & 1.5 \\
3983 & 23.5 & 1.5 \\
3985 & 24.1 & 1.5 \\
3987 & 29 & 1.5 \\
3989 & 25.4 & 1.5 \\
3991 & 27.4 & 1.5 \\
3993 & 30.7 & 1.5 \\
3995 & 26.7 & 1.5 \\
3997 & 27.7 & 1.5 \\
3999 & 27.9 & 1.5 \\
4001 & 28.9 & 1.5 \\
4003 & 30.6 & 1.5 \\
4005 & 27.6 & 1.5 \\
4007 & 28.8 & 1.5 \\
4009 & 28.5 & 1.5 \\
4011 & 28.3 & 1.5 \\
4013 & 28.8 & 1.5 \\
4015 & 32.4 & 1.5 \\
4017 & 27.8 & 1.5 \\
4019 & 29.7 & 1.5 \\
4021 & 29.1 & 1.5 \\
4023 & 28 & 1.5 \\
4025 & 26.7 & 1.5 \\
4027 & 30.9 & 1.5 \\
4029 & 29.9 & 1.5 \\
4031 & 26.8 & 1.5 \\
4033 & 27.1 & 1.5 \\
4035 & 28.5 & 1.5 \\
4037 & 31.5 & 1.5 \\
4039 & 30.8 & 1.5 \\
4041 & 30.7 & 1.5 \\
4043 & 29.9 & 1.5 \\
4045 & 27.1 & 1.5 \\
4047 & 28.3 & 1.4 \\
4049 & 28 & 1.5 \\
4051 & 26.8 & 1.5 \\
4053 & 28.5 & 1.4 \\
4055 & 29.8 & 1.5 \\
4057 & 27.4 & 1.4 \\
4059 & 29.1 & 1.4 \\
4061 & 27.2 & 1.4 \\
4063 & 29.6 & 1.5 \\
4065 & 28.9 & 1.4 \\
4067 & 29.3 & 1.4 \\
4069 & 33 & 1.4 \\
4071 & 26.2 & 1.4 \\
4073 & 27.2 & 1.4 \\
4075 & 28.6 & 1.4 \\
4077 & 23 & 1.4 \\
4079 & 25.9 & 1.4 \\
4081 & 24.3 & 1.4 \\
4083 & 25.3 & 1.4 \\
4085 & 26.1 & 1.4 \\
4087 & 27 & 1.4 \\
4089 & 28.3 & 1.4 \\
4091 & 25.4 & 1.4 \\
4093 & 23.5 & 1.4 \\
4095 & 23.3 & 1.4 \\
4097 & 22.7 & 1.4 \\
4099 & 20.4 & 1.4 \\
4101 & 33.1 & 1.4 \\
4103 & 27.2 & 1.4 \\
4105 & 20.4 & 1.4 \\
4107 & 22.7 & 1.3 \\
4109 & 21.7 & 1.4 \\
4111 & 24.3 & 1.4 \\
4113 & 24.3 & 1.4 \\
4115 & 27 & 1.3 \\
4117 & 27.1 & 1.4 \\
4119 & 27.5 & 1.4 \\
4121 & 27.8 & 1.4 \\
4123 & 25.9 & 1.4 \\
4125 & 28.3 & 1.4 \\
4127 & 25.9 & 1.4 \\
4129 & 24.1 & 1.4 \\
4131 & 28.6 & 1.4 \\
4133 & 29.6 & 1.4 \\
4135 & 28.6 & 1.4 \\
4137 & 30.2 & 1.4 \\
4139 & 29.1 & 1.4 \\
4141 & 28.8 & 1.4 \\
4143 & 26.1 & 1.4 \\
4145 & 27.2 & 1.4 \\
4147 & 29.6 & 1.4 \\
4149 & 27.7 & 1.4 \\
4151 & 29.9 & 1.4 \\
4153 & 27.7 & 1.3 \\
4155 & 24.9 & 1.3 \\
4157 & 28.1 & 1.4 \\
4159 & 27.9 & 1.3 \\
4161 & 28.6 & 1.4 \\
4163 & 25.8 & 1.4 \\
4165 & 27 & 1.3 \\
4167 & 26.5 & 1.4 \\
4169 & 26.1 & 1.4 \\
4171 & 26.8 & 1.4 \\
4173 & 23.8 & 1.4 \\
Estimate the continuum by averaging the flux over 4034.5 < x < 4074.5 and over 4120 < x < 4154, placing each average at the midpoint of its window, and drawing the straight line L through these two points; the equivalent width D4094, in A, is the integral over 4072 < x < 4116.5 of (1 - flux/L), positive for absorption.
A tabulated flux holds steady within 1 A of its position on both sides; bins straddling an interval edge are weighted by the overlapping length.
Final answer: 5.2 A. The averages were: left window 28.9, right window 27.9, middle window 25.1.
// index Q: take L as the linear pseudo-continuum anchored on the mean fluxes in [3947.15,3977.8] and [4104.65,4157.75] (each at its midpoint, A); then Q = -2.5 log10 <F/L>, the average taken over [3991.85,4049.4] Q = -0.22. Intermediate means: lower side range 21.8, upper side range 26.9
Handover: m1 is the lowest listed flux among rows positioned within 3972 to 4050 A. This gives 17.1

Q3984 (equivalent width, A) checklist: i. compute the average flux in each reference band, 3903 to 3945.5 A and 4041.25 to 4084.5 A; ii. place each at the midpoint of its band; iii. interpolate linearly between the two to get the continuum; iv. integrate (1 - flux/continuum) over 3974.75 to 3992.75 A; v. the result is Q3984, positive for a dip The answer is 1.1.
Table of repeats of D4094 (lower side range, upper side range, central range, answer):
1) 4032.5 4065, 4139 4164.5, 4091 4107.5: 2.3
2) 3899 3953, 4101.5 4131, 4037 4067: -3.6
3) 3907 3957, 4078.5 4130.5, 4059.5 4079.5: -2.0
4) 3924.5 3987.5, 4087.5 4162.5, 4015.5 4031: -2.7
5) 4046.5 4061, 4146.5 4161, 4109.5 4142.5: 1.0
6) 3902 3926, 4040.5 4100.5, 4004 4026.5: -1.2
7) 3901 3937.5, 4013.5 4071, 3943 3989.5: 6.7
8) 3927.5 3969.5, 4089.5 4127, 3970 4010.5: -3.6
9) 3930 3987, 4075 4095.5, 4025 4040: -2.9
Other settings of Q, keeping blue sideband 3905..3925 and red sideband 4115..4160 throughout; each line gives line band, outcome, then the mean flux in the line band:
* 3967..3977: 0.40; 19.2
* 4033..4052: -0.05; 29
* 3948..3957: 0.10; 25.2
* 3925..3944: 0.15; 23.9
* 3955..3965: 0.22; 22.4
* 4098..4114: 0.14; 24.3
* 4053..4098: 0.03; 26.9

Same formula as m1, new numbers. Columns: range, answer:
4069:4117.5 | 20.4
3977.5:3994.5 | 23.5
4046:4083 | 23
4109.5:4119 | 24.3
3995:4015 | 26.7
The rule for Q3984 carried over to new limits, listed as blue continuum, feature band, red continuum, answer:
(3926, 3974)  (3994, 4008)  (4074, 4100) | -2.7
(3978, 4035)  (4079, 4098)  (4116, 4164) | 1.8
